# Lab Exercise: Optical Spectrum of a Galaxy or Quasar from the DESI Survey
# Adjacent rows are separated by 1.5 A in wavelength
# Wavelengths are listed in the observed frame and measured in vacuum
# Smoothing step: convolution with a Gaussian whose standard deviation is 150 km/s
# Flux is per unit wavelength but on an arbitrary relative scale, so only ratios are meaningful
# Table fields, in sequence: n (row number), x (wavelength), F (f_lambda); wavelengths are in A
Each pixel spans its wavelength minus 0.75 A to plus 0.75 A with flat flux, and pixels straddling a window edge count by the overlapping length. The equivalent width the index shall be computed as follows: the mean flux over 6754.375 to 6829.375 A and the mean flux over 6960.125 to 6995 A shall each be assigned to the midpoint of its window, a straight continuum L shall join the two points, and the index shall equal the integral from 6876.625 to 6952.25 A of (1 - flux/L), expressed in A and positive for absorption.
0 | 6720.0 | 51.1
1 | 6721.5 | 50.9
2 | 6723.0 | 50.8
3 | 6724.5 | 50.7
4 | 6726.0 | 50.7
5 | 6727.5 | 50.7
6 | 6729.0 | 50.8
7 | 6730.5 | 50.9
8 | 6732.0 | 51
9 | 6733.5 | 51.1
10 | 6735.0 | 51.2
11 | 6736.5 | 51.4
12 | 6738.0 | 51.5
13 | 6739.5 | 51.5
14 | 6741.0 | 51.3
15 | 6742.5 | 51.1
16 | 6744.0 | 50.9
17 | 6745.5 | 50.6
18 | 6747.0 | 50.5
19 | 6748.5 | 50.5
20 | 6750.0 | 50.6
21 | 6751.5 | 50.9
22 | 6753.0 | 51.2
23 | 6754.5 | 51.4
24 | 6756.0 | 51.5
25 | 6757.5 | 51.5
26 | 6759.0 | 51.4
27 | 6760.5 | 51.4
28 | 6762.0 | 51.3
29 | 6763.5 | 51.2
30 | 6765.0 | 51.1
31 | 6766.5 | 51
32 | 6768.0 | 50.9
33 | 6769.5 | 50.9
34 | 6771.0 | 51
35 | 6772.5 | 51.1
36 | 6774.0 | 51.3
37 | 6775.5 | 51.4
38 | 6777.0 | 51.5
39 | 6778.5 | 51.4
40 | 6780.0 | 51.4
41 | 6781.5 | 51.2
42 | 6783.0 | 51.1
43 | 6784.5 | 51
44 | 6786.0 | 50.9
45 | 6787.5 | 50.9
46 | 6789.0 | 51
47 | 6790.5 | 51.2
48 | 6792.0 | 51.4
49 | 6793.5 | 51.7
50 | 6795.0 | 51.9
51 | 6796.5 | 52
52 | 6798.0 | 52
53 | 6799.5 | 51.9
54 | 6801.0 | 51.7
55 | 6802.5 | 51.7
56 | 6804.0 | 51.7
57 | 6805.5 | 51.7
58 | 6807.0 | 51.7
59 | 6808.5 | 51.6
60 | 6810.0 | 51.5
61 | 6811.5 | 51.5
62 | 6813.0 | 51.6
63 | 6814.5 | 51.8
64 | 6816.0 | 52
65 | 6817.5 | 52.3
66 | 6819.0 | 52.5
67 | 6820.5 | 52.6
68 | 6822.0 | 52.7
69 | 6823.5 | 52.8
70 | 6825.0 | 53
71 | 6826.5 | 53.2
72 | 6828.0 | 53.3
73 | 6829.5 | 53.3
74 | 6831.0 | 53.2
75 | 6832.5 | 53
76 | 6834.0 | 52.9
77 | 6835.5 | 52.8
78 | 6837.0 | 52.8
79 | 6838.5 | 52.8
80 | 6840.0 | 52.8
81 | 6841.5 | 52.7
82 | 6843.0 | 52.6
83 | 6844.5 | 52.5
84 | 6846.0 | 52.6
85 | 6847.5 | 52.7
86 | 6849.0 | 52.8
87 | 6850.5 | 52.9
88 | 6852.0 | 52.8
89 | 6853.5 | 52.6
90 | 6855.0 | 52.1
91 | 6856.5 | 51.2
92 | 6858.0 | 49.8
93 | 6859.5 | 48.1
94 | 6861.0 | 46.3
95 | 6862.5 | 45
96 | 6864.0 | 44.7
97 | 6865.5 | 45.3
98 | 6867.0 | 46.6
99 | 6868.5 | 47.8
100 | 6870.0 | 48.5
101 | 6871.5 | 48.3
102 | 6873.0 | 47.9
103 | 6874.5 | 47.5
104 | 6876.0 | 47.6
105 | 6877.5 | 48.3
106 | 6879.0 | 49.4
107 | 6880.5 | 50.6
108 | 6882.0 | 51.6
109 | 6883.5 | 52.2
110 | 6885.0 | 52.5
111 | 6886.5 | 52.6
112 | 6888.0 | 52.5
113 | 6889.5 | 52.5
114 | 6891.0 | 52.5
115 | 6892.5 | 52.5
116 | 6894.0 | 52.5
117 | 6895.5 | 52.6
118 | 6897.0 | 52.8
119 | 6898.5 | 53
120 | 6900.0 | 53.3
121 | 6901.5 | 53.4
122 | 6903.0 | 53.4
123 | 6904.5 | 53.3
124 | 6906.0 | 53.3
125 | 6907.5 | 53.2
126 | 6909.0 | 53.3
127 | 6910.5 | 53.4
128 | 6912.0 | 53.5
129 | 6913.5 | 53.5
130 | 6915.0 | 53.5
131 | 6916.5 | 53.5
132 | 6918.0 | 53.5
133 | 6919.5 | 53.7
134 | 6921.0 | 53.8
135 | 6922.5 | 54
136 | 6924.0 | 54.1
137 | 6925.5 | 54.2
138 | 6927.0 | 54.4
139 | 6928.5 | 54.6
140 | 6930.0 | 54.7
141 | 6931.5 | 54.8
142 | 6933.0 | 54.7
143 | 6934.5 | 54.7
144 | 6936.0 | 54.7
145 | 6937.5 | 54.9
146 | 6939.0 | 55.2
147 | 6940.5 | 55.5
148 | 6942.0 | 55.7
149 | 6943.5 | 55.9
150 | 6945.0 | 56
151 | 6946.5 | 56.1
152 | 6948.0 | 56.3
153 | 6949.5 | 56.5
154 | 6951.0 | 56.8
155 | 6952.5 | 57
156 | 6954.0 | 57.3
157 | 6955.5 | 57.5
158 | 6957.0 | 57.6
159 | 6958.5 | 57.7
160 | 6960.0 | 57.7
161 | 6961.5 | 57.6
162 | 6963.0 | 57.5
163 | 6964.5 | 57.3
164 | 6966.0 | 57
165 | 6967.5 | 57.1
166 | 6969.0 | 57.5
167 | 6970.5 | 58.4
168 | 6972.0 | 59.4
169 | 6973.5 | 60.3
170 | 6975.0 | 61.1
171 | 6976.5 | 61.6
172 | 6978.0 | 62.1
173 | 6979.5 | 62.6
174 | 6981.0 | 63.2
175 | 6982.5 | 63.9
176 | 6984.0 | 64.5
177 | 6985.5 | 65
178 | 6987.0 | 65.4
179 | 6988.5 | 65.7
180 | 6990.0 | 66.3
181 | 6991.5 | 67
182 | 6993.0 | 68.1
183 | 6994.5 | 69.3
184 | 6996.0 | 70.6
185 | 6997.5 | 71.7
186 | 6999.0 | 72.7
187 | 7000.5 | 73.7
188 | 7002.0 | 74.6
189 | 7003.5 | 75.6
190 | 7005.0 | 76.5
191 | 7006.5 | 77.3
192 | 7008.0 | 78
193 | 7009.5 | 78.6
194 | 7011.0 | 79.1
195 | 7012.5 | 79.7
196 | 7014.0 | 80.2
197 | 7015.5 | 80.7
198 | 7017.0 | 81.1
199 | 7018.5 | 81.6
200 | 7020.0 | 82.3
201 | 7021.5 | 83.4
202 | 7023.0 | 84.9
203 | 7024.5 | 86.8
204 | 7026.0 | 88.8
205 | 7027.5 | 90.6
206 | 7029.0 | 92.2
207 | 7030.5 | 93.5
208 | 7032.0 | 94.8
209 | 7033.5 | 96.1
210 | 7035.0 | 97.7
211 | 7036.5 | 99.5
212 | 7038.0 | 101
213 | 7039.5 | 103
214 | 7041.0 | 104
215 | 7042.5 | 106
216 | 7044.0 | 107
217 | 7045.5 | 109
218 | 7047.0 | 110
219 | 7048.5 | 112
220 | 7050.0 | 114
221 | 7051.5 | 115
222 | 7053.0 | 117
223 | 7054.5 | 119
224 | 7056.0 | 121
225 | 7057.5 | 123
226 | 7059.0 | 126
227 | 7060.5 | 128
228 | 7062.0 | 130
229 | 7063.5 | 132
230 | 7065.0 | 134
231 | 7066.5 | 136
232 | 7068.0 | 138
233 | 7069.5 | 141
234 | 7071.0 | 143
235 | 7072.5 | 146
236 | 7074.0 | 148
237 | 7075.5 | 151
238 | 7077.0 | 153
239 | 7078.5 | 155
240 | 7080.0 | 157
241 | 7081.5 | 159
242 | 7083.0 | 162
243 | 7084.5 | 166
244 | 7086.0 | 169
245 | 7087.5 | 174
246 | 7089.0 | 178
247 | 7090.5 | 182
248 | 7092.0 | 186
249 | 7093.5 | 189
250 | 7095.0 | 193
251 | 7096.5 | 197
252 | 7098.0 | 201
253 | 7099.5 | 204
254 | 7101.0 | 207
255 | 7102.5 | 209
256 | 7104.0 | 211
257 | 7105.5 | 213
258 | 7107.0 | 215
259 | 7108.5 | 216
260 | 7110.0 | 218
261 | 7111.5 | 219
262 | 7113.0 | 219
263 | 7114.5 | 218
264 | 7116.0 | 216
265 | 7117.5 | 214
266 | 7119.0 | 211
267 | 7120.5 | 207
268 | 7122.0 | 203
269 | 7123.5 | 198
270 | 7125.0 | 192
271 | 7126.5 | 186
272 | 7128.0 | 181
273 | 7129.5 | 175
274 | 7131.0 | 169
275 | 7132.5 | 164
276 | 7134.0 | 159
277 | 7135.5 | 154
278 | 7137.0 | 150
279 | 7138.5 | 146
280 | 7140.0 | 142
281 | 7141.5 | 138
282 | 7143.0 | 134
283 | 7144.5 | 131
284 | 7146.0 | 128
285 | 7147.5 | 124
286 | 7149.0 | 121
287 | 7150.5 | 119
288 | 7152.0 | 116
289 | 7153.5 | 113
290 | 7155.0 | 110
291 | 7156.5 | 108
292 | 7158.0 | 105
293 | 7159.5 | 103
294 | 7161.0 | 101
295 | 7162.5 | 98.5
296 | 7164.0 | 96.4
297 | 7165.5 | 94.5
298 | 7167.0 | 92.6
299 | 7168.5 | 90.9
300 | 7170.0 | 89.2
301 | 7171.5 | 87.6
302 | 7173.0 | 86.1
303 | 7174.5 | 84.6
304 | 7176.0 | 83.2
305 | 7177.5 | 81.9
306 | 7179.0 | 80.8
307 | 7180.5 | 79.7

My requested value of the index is 6.2 A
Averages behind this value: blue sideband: 51.7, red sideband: 62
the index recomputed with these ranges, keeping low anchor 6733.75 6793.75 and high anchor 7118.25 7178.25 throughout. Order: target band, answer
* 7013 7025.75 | 2.7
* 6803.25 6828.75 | 4.1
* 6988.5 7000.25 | 3.6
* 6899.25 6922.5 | 8.1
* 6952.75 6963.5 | 4.0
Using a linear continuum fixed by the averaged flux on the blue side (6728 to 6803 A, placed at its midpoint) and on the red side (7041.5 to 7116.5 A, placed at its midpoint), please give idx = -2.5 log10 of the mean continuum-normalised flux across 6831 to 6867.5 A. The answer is 0.49 mag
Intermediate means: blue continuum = 51.2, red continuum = 161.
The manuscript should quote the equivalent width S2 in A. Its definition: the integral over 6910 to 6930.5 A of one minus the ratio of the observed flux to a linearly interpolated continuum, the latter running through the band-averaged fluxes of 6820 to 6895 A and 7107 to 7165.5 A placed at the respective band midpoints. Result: 5.8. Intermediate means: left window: 51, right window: 158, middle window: 53.9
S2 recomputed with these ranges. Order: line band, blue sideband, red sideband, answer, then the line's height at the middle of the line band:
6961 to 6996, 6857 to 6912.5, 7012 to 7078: 9.60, 85.8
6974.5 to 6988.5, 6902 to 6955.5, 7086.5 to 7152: 4.09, 89.6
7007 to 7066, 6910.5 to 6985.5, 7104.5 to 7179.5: -1.57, 97.8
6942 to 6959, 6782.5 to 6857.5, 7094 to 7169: 7.22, 98.6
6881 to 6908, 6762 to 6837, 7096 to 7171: 9.76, 82.6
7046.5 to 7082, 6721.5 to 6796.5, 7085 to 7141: 7.95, 172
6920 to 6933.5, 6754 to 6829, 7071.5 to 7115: 6.95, 112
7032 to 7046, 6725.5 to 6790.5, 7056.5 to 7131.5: 4.91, 157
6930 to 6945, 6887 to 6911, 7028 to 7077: 3.09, 69.5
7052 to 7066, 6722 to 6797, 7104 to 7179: 0.12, 127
